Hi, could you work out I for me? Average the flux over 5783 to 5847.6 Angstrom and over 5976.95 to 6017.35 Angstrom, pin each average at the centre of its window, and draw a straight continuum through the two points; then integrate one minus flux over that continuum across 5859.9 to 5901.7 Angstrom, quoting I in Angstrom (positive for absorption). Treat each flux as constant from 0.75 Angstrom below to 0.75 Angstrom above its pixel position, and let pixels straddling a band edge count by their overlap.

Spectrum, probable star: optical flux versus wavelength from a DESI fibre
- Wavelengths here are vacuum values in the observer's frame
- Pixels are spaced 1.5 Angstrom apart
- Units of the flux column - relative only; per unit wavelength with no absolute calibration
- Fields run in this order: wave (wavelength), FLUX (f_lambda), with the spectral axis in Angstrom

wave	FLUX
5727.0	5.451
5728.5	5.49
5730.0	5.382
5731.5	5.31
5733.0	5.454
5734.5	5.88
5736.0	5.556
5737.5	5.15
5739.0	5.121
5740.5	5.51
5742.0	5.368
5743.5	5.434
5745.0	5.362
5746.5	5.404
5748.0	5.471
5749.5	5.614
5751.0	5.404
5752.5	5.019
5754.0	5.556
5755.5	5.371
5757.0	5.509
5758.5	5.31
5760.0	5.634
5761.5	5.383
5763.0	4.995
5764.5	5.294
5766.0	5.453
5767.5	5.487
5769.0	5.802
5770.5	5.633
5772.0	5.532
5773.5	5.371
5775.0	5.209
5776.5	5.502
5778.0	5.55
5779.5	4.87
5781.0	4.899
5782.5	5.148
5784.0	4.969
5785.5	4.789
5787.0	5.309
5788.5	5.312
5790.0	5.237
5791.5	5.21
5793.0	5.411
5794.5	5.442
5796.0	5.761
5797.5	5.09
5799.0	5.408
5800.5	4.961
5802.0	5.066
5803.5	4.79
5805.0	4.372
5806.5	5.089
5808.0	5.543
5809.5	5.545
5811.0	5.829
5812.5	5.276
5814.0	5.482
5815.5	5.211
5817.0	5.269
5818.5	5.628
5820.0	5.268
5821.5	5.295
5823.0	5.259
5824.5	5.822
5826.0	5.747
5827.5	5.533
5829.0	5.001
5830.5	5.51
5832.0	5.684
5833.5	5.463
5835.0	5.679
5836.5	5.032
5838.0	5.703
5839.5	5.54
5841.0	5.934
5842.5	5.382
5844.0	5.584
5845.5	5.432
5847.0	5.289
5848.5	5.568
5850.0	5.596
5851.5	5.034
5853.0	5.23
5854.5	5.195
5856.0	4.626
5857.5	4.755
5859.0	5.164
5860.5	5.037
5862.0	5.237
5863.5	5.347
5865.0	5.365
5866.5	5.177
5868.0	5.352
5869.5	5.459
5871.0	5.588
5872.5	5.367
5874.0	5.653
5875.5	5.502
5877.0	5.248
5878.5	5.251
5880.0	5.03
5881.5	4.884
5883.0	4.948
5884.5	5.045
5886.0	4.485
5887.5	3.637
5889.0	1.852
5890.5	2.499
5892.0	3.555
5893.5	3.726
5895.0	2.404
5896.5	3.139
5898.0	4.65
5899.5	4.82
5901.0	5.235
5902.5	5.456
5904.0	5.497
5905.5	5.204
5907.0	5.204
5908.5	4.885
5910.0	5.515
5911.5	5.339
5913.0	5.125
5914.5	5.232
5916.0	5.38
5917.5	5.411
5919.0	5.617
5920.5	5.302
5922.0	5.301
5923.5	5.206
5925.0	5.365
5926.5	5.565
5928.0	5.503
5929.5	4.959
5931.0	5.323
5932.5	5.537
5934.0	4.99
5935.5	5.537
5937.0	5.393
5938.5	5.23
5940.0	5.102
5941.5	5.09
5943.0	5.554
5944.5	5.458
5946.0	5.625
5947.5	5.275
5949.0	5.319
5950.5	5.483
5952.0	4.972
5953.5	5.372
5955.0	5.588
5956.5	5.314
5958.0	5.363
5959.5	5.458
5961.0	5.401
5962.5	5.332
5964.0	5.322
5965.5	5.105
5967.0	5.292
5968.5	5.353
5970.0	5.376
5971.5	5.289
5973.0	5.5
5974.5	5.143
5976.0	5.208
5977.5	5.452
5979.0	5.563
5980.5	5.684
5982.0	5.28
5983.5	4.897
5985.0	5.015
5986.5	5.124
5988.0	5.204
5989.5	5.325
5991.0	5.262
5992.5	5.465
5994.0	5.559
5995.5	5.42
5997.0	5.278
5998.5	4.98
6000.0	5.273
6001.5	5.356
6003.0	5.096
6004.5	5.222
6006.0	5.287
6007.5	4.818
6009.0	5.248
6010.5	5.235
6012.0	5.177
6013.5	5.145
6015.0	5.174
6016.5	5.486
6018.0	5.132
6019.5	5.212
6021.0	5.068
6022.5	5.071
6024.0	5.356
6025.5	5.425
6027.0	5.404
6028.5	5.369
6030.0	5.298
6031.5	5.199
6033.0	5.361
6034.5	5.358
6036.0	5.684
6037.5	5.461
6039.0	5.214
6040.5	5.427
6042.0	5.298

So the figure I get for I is 5.5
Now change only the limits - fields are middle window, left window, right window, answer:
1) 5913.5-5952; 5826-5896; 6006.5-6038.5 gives -1.7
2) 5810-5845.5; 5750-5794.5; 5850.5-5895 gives -3.3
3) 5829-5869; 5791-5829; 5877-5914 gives -3.1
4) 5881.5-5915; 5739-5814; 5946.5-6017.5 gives 5.5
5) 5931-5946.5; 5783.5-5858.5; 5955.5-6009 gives -0.1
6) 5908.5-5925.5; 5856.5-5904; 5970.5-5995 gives -1.4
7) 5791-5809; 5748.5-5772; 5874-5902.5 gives -0.4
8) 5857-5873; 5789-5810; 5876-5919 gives -1.5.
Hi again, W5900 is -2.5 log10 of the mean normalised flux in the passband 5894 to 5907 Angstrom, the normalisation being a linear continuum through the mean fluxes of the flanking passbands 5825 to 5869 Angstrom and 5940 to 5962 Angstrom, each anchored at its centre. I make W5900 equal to 0.17 mag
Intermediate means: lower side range 5.35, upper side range 5.37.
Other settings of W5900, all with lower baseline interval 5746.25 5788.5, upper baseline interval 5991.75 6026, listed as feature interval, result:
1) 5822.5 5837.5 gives -0.03 mag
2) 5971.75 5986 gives -0.01 mag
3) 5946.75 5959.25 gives -0.02 mag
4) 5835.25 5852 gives -0.03 mag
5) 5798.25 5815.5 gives 0.02 mag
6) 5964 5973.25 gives -0.01 mag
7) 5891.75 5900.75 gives 0.36 mag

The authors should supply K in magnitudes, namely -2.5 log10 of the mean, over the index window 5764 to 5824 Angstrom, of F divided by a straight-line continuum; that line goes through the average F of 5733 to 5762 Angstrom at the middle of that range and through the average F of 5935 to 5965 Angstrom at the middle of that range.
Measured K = 0.02 mag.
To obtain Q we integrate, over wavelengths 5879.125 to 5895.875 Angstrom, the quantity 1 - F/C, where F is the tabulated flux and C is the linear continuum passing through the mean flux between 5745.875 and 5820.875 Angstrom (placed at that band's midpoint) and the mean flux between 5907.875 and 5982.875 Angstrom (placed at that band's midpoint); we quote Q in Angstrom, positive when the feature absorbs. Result 4.7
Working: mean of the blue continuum 5.31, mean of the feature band 3.83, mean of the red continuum 5.34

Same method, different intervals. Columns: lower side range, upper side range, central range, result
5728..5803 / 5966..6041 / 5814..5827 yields -0.3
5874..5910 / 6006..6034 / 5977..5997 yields -1.1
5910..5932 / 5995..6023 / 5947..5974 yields -0.3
